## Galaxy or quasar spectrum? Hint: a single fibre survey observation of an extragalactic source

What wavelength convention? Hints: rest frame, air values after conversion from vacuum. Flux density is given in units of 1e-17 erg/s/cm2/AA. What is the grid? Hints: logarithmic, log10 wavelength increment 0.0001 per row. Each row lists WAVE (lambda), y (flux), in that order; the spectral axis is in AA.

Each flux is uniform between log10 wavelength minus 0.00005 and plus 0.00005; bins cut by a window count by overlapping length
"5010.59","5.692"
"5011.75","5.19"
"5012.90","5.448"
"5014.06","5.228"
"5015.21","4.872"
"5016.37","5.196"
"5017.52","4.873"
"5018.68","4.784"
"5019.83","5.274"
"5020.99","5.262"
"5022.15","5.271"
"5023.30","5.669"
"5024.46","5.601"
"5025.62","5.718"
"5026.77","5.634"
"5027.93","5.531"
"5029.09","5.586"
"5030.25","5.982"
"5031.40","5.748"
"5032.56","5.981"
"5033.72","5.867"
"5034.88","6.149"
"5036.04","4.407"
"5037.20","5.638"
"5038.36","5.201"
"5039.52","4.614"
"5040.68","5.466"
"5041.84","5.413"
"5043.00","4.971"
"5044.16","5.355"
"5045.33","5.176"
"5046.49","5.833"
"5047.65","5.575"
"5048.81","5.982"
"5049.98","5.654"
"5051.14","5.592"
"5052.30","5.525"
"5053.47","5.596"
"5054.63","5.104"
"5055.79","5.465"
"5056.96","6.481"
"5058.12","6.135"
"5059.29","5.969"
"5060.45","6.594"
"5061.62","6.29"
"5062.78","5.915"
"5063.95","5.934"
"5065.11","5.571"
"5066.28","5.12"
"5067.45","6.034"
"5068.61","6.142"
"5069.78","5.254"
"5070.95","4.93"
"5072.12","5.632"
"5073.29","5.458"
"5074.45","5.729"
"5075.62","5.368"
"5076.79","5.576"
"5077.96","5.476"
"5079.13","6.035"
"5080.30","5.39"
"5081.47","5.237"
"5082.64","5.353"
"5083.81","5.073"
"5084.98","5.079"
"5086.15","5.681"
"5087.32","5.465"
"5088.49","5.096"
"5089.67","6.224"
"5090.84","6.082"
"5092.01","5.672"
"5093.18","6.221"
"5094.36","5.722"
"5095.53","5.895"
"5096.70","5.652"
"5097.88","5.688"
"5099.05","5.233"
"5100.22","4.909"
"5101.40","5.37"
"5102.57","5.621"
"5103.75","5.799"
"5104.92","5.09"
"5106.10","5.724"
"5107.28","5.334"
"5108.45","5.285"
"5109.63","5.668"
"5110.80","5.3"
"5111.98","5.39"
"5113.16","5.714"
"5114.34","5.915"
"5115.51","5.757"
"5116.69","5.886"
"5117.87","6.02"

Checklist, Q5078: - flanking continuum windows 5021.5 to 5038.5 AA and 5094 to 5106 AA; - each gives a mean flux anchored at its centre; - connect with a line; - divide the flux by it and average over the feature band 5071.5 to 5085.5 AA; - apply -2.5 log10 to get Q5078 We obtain 0.02 mag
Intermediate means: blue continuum 5.61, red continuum 5.5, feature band 5.45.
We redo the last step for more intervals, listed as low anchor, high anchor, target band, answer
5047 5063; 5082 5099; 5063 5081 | 0.031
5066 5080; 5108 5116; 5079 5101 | 0.004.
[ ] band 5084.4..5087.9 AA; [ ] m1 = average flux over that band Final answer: 5.41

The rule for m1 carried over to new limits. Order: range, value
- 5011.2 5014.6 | 5.29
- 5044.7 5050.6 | 5.64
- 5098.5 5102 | 5.18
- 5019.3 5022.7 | 5.26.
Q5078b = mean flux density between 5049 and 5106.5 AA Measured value 5.63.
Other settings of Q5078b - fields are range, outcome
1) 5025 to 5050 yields 5.52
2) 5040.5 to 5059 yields 5.59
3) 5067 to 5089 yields 5.47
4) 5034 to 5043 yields 5.27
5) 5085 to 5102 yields 5.62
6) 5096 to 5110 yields 5.45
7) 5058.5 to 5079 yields 5.72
